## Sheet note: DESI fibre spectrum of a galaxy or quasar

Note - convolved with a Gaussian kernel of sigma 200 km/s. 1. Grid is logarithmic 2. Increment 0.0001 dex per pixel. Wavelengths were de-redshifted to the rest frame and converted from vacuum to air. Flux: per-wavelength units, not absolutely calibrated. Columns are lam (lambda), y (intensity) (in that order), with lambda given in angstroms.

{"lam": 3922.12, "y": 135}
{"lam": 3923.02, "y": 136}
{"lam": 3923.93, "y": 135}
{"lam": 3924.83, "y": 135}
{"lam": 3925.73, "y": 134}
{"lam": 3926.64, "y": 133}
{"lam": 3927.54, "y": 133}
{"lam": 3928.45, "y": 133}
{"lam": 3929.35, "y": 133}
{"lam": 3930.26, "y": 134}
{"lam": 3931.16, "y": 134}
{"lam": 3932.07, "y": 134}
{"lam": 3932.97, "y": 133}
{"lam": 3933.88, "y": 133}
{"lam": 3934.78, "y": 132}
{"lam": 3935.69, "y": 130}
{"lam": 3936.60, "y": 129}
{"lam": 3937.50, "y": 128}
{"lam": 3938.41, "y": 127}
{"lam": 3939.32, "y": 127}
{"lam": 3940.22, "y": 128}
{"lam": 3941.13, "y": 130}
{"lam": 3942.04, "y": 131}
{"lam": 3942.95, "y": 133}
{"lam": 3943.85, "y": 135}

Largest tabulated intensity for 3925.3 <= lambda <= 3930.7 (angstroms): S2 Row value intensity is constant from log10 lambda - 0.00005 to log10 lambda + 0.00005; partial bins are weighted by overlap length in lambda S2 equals 134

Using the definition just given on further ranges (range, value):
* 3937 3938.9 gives 128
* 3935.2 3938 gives 130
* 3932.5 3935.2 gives 133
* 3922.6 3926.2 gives 136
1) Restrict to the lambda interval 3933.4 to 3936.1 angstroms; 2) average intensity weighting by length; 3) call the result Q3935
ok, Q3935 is 132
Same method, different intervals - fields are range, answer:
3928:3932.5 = 134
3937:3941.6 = 128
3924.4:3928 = 134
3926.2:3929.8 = 133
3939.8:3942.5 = 129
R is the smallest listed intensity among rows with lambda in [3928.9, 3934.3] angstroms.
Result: 133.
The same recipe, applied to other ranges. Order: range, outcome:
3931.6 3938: 128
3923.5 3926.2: 134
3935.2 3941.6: 127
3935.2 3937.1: 129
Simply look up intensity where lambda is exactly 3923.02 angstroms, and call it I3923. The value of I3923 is 136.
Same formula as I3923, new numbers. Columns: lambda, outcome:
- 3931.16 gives 134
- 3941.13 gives 130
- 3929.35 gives 133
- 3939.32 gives 127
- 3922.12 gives 135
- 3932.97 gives 133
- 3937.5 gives 128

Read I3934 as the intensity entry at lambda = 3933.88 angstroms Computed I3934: 133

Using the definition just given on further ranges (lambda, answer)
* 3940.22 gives 128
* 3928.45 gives 133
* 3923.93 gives 135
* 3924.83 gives 135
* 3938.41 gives 127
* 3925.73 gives 134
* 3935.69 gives 130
